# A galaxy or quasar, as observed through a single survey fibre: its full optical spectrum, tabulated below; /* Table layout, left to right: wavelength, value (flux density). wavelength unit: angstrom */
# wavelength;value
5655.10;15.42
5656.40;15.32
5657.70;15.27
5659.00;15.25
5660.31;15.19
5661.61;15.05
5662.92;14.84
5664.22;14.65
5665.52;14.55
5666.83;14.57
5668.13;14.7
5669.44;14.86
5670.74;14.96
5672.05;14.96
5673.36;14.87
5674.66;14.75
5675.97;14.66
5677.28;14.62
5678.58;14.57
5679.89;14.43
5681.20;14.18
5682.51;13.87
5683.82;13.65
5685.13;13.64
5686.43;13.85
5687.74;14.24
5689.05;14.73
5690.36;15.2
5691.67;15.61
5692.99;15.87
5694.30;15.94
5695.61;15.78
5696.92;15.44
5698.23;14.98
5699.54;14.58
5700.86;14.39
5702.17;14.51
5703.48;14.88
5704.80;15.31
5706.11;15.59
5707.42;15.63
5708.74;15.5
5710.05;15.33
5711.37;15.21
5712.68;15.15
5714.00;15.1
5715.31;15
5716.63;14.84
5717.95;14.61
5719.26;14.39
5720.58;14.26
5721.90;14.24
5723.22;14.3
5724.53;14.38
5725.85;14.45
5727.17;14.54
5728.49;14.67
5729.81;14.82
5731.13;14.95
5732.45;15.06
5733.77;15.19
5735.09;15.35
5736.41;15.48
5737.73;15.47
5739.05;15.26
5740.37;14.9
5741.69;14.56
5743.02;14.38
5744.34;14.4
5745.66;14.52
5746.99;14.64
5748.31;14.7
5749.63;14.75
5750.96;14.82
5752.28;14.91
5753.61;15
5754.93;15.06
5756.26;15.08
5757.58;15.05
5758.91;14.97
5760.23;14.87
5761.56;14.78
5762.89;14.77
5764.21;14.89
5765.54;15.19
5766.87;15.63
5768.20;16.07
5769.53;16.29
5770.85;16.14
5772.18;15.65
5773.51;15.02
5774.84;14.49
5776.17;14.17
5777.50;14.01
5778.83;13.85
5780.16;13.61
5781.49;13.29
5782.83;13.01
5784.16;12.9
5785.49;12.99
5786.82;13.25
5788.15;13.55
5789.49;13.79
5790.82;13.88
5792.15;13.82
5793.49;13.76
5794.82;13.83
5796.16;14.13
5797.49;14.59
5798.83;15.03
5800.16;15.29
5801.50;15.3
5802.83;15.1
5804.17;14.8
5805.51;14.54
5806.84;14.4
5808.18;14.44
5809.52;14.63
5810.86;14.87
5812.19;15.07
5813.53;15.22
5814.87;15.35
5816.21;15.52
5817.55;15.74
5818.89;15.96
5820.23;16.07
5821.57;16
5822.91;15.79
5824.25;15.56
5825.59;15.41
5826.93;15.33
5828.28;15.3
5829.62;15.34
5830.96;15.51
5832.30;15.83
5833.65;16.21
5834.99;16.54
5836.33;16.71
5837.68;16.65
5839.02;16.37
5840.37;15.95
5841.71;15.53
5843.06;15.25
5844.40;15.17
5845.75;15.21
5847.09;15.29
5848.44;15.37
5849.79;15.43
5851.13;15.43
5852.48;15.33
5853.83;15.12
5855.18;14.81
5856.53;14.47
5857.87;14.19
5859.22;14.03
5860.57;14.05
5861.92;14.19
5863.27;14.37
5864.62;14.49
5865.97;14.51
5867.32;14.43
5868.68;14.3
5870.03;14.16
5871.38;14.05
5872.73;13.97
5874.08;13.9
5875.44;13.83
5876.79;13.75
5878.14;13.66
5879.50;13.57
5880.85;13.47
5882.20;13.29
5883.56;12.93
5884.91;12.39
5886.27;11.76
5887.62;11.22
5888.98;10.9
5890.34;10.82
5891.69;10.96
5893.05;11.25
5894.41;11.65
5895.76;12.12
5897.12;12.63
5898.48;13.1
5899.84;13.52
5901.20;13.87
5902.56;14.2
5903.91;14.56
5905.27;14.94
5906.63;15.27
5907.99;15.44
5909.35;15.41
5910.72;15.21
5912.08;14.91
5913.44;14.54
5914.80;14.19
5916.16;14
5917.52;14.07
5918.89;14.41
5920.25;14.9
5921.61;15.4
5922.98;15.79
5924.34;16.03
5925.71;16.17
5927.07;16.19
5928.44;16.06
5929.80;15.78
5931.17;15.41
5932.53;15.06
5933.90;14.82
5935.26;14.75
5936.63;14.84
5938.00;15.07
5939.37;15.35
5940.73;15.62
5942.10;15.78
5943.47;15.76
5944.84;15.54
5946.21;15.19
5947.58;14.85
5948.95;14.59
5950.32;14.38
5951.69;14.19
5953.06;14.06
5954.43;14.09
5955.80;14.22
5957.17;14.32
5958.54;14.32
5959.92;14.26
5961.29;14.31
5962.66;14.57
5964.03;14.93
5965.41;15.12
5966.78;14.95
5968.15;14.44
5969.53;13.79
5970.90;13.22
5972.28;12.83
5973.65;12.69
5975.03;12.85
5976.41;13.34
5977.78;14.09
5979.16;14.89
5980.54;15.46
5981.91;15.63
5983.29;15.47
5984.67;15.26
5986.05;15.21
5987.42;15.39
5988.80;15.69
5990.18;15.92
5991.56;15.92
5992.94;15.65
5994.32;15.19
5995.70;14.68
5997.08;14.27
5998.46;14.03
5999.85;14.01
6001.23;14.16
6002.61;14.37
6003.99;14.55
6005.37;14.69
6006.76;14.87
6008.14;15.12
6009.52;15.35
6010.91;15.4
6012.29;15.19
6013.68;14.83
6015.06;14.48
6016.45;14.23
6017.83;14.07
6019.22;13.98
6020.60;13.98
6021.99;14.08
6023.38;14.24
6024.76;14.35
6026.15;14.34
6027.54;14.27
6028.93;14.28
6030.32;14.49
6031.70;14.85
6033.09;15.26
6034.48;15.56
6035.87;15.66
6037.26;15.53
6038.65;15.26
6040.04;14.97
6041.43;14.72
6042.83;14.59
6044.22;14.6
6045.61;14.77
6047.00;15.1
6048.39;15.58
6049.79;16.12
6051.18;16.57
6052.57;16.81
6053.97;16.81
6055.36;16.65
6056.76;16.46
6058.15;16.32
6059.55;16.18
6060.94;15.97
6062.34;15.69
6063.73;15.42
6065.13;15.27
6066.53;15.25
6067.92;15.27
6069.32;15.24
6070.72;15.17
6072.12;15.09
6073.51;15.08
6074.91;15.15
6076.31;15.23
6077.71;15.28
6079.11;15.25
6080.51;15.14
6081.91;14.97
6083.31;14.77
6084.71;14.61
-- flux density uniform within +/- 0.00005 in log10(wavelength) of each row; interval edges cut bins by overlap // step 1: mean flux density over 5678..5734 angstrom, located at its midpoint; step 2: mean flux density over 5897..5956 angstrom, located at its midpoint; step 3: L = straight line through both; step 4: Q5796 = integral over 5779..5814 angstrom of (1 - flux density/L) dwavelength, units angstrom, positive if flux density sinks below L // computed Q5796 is 1.5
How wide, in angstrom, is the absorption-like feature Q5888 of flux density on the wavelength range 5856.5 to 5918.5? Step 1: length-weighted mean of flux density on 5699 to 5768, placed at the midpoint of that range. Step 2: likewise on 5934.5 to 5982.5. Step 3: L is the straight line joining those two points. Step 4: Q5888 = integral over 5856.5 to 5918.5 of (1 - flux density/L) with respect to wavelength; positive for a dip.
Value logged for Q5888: 4.34 angstrom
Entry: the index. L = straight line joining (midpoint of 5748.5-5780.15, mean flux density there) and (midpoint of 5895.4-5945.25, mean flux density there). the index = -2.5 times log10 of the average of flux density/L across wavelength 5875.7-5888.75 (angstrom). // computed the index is 0.16 mag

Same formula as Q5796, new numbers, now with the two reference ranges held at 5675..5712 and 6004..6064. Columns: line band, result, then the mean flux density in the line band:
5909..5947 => -0.4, 15.2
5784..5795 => 1.0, 13.6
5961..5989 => 1.2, 14.5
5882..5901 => 3.8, 12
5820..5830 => -0.4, 15.6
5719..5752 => 0.3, 14.7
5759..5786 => 0.6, 14.6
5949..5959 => 0.6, 14.3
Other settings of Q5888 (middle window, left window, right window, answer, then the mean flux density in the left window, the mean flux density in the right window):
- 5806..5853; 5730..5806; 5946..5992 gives -3.0 angstrom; 14.6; 14.5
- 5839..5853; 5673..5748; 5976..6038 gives -0.6 angstrom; 14.8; 14.8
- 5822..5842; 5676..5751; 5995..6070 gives -1.3 angstrom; 14.8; 15.1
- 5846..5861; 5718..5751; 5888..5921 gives -1.0 angstrom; 14.7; 13.6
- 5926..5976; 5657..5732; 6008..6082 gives 1.3 angstrom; 14.8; 15.2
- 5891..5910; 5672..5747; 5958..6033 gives 1.5 angstrom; 14.8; 14.6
